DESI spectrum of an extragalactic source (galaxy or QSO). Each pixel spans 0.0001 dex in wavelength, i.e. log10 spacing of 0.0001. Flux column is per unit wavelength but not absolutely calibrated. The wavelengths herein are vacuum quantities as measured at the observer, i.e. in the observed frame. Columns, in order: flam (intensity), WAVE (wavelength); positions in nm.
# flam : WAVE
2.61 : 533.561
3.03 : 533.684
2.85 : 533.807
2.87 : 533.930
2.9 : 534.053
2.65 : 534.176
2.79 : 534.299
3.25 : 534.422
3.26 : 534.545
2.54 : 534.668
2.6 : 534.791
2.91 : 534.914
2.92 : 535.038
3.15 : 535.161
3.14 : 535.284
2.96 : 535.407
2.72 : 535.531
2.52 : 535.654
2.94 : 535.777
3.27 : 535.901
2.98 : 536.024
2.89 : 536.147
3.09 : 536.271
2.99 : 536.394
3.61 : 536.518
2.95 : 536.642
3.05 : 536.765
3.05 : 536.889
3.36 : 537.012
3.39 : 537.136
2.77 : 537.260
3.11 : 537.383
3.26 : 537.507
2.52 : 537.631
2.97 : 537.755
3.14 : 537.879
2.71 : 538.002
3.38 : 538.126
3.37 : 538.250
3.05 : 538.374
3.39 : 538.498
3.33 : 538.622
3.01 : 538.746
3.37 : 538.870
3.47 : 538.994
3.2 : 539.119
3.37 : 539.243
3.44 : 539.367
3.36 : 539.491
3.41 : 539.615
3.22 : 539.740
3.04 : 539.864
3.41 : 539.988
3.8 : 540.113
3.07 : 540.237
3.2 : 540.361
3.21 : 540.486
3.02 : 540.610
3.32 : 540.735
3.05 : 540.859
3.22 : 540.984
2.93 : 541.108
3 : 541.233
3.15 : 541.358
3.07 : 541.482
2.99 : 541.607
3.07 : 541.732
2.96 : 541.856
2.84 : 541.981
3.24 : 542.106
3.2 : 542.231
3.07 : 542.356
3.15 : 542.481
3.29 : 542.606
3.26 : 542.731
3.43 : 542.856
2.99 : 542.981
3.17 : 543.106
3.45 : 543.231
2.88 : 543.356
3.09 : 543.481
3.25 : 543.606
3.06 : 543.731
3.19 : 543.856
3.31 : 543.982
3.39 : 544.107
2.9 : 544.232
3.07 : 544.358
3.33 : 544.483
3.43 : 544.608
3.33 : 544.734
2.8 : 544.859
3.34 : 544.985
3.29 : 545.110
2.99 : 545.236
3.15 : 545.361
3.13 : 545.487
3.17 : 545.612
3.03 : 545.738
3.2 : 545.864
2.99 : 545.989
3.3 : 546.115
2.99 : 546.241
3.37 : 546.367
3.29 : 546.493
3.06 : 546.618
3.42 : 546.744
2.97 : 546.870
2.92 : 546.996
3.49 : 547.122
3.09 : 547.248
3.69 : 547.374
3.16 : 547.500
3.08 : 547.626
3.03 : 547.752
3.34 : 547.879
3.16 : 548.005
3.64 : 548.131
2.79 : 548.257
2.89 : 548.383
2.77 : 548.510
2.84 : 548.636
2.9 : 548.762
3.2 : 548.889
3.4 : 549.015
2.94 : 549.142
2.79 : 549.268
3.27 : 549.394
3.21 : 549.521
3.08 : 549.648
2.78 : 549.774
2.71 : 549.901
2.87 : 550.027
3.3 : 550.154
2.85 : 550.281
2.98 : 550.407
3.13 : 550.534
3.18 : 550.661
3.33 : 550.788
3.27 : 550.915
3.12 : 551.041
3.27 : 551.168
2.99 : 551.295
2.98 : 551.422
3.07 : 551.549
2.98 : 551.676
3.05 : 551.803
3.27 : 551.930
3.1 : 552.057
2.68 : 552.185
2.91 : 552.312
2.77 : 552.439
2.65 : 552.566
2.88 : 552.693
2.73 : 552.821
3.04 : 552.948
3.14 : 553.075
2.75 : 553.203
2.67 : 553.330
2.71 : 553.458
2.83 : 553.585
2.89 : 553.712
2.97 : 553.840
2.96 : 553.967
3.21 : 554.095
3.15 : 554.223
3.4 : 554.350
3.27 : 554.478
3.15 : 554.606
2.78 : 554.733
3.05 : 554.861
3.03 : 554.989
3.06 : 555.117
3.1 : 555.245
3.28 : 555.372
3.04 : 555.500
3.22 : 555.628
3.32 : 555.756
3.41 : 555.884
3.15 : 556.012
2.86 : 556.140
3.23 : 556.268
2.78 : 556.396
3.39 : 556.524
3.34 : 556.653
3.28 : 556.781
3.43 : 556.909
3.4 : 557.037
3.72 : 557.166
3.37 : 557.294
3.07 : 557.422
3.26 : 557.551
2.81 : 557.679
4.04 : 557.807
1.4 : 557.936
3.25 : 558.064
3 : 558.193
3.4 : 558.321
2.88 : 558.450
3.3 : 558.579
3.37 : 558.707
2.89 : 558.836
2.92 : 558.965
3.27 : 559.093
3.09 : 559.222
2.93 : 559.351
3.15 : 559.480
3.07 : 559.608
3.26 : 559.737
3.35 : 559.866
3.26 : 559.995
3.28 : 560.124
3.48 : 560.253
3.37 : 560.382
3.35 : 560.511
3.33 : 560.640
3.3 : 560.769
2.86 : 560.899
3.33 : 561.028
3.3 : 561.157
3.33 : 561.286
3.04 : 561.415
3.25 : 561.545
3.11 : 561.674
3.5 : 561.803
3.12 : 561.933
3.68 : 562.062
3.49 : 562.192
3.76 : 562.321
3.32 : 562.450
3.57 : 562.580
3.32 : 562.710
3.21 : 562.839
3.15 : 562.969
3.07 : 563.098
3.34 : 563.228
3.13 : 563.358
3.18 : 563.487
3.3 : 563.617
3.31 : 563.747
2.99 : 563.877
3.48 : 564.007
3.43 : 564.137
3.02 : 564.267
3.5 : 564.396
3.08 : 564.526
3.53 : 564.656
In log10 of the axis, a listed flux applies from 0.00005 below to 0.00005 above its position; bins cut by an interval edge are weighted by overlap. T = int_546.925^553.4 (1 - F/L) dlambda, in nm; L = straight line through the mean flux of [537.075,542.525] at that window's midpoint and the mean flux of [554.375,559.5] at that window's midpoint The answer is 0.23 nm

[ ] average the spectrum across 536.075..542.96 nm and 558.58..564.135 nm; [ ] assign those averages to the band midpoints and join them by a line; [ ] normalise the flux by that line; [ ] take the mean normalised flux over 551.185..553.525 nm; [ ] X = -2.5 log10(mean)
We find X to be 0.11 mag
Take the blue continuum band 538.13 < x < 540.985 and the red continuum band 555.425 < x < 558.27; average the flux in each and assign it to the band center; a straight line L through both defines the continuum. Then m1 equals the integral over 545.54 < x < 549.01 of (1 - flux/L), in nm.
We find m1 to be 0.09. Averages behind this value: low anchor 3.28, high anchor 3.17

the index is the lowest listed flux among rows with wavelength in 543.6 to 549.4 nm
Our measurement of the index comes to 2.77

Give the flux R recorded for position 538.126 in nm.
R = 3.38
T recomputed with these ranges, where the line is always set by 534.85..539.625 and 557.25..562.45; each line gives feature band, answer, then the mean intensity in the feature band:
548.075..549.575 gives 0.053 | 3.05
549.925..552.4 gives 0.085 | 3.06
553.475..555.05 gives 0.068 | 3.05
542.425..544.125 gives -0.035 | 3.2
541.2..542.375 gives 0.027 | 3.06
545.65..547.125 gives -0.002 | 3.16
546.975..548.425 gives -0.021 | 3.2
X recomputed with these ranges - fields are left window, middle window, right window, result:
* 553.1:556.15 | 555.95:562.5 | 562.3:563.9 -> -0.01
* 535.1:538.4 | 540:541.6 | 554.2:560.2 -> -0.03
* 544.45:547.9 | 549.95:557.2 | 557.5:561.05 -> 0.03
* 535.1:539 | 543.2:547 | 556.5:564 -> -0.01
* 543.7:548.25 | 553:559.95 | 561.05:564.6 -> 0.05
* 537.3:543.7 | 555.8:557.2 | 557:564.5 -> -0.01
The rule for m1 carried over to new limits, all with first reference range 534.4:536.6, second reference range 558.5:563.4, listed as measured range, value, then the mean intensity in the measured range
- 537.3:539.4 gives -0.11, 3.17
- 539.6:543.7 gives -0.15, 3.16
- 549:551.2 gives 0.05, 3.07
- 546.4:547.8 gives -0.04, 3.21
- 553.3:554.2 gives 0.08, 2.91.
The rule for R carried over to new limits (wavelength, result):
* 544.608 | 3.43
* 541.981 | 2.84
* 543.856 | 3.19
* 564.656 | 3.53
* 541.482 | 3.07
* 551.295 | 2.99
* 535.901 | 3.27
